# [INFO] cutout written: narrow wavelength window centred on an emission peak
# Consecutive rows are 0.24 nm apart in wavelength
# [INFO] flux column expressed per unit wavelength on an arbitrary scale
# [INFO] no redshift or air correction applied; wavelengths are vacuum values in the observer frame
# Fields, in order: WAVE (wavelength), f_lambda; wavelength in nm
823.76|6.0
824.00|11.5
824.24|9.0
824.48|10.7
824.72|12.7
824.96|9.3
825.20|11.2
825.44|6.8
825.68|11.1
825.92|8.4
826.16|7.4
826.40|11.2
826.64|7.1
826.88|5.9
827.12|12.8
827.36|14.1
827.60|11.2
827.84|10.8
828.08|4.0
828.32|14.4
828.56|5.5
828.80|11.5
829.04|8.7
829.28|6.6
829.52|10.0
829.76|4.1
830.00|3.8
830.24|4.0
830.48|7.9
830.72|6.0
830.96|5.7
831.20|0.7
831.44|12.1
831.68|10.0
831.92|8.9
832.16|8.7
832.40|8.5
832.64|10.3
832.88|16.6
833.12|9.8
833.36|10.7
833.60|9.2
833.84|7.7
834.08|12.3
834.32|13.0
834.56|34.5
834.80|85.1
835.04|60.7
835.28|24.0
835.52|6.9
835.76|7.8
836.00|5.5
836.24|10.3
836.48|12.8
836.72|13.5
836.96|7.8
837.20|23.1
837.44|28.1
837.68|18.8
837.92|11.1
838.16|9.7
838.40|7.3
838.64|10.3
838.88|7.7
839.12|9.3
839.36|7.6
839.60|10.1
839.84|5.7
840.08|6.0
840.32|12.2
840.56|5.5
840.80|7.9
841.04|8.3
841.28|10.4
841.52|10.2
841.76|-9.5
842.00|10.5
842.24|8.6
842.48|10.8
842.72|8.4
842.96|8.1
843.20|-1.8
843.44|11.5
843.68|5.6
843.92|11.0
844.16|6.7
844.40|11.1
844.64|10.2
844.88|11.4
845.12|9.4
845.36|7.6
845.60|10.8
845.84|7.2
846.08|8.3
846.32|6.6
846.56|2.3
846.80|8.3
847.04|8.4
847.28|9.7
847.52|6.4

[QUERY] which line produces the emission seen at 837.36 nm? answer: [N II] 6583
